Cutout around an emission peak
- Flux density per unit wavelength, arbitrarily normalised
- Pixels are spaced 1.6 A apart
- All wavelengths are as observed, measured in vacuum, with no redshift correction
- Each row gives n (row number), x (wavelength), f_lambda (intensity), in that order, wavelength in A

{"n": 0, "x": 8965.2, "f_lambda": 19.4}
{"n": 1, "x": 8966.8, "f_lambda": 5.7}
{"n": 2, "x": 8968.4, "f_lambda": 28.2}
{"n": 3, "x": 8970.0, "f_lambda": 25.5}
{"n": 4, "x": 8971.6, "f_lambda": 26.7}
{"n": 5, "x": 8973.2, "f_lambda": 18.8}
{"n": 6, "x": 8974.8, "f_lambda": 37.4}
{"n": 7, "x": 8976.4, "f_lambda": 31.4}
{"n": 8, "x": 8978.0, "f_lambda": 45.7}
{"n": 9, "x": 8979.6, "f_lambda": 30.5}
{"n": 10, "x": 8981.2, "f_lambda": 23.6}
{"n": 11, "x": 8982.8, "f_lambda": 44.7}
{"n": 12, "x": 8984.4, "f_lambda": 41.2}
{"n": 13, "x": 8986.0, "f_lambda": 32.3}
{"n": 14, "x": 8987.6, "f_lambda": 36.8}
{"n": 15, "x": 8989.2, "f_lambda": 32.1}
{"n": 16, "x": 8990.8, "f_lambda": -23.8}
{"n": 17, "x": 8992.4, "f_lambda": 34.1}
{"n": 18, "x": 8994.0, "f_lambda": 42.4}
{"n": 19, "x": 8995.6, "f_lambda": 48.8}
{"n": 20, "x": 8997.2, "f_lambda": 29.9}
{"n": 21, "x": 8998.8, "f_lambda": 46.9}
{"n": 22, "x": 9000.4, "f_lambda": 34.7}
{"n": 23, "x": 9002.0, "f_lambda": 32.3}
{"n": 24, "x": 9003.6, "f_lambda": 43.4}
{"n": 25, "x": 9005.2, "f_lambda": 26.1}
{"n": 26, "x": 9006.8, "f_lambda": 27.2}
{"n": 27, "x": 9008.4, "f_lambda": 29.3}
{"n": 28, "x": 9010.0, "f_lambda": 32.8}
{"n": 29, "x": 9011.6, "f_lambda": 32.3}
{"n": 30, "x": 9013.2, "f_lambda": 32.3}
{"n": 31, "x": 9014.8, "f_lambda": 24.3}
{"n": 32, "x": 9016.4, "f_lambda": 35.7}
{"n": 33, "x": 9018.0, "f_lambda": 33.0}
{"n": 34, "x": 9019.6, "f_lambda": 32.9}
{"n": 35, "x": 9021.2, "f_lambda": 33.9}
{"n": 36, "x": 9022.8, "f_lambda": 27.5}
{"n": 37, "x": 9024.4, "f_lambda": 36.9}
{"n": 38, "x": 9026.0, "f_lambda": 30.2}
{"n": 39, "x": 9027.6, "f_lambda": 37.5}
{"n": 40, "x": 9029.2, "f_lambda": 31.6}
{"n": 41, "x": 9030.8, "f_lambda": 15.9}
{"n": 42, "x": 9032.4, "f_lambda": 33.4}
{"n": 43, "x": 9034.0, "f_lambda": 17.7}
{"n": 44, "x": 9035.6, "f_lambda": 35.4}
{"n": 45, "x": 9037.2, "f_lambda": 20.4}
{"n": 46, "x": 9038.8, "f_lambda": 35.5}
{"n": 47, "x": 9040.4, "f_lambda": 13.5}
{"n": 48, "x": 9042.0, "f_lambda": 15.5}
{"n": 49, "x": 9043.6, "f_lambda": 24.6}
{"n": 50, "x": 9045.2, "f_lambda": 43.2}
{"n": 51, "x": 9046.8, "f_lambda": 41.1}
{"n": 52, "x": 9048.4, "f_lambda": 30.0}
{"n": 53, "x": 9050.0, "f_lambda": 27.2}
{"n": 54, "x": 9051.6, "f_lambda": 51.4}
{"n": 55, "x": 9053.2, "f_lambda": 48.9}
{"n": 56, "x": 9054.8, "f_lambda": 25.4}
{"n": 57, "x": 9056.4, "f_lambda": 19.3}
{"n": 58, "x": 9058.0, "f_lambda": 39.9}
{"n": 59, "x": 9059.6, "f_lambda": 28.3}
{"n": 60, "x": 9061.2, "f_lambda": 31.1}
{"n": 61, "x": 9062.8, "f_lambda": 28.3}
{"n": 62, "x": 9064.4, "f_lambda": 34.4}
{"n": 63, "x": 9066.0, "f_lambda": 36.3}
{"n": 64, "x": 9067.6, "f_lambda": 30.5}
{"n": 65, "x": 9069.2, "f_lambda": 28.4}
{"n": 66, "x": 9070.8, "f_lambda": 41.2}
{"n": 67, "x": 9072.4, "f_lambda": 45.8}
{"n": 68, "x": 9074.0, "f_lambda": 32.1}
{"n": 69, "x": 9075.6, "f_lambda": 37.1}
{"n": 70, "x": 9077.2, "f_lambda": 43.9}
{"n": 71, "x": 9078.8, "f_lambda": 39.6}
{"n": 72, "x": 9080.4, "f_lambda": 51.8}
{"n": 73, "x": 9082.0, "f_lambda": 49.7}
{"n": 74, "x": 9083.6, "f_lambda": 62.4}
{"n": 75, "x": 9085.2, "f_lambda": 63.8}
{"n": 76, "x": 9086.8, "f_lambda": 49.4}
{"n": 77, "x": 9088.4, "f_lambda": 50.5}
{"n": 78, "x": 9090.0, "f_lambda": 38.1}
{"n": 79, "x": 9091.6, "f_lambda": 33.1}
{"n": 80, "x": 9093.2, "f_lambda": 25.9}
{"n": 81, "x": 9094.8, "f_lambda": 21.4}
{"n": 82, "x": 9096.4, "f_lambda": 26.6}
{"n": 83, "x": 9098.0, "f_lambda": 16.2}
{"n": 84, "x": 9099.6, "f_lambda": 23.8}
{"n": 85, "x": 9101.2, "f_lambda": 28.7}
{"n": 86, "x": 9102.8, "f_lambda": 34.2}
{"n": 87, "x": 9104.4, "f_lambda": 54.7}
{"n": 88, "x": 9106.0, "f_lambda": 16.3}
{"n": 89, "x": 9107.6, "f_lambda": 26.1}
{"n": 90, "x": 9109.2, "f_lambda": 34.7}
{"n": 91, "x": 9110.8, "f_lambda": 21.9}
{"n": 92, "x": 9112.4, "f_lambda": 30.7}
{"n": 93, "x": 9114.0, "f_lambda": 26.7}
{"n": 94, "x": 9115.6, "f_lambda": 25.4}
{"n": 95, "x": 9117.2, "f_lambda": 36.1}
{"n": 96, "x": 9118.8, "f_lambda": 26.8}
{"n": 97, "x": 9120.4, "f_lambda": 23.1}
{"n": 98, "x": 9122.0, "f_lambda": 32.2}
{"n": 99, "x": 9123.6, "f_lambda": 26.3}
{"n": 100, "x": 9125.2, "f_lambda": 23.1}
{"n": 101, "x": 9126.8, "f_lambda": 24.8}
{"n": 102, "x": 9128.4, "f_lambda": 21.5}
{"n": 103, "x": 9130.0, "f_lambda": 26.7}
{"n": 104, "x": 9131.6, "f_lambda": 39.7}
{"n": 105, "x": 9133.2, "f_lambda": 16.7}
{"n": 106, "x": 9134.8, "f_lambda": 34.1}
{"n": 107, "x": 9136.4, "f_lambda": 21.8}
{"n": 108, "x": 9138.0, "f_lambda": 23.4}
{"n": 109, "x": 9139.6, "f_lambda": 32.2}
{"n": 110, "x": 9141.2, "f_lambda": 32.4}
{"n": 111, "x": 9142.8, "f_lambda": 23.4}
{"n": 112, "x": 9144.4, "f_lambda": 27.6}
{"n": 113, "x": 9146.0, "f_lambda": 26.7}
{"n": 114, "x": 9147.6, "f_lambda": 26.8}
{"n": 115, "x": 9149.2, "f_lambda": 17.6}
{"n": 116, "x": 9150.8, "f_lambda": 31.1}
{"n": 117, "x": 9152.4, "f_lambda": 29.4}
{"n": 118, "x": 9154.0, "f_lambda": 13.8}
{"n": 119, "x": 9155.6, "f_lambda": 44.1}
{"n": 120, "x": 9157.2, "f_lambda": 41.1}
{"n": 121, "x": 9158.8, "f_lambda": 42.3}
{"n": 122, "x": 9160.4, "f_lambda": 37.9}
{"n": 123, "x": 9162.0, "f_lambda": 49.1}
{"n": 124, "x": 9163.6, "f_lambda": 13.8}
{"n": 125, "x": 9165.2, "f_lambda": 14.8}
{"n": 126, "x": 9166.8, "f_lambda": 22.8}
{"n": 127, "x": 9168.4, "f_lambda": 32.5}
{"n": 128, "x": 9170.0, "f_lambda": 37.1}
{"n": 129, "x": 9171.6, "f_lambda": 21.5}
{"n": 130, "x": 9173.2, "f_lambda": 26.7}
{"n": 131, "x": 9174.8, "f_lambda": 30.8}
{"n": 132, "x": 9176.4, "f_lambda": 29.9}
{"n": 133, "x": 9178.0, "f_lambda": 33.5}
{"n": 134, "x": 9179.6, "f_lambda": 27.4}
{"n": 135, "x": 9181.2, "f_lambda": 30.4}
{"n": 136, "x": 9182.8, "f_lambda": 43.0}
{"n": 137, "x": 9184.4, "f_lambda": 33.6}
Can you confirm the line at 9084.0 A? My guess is [O III]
